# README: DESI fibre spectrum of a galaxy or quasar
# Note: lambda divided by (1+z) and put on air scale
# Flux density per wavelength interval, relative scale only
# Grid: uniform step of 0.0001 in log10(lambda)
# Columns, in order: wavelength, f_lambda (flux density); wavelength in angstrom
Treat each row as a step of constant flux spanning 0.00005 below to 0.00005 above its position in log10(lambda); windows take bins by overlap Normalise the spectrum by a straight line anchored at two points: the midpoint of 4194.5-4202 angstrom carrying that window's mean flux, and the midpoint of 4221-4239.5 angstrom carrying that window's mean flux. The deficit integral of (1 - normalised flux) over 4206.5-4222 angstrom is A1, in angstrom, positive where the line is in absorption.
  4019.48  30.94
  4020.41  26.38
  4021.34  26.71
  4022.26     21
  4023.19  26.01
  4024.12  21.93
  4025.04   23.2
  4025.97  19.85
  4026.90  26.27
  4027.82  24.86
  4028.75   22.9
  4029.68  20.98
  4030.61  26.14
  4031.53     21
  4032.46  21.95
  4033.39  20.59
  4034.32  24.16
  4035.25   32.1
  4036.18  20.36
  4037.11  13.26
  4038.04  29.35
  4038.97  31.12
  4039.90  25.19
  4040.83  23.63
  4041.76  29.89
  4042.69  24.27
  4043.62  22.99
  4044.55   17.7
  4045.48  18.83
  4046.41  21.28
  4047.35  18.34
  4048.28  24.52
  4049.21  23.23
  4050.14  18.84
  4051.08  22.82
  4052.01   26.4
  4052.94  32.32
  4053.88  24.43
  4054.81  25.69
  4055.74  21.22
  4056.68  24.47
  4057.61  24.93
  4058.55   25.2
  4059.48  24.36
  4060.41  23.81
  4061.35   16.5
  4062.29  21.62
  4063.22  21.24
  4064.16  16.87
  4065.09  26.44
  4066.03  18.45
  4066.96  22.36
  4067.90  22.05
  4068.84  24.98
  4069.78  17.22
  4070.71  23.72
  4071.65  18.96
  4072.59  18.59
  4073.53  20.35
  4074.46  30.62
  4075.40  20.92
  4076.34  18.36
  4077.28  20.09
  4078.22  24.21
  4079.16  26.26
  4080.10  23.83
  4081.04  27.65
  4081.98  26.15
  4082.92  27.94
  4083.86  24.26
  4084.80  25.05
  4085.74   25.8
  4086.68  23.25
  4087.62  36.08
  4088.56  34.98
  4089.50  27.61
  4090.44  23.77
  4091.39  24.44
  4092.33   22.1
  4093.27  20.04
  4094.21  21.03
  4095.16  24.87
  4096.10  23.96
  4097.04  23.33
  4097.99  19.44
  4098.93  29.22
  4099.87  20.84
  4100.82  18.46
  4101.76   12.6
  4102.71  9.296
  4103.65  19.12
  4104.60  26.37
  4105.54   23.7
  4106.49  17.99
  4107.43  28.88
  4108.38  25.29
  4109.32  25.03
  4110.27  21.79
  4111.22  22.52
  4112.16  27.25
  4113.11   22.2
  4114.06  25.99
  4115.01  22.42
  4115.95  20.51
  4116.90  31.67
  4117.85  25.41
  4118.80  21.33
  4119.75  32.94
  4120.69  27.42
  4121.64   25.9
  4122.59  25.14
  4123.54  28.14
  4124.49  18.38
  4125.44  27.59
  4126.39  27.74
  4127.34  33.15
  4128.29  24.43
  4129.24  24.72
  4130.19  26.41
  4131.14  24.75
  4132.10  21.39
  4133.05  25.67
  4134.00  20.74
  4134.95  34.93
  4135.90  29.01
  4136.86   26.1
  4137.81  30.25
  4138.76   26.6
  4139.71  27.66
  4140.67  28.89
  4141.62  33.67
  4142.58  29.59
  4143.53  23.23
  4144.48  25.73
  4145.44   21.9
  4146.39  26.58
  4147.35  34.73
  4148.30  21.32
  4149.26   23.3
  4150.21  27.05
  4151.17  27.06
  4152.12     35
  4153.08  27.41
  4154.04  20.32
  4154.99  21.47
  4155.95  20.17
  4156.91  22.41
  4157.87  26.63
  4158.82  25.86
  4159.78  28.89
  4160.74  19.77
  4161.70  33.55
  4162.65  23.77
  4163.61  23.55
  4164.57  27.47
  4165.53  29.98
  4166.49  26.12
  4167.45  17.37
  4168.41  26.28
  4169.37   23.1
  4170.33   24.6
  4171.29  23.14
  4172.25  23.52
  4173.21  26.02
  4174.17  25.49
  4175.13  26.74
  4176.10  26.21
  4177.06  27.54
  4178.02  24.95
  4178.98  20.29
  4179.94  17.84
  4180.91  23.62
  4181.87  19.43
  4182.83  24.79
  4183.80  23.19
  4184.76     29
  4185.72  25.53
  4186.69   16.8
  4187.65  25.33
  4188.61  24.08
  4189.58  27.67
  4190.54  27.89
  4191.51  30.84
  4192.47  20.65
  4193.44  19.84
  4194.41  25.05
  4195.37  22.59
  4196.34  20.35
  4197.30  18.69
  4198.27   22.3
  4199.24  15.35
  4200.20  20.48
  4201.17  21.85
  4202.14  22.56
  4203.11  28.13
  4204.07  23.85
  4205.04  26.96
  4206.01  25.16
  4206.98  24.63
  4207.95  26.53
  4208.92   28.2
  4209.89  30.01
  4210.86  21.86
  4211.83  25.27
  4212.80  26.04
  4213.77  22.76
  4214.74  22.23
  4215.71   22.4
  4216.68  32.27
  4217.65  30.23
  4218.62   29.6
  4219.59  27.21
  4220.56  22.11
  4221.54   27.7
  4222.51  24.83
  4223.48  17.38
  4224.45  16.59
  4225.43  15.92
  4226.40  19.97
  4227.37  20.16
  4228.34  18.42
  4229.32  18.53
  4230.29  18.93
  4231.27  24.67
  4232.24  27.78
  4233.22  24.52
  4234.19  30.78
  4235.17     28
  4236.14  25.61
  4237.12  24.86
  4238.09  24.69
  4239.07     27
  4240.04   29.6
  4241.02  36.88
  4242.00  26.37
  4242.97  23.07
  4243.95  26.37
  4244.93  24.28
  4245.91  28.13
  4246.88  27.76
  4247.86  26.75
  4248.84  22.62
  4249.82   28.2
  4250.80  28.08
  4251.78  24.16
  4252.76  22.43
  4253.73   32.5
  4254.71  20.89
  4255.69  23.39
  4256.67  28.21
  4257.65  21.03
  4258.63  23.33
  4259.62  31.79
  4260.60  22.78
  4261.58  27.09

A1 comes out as -3.14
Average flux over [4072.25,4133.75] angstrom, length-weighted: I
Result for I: 24.3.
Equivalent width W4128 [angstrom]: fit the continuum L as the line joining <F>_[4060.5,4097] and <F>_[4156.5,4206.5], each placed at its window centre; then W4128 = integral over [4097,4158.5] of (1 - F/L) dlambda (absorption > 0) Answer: -3.23 angstrom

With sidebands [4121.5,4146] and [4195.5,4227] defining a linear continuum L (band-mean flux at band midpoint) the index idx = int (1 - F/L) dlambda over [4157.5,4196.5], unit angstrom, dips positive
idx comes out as 0.7 angstrom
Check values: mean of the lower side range 26.6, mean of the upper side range 23.7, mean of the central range 24.5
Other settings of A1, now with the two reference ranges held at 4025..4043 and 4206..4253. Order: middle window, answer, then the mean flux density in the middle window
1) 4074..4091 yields -1.1 angstrom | 25.9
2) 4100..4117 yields 1.7 angstrom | 22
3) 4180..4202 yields 1.8 angstrom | 22.9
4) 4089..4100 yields 0.4 angstrom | 23.5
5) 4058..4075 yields 1.7 angstrom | 21.9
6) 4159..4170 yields -0.3 angstrom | 25.4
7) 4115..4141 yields -2.0 angstrom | 26.5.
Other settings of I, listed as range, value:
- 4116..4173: 26.1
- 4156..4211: 24.3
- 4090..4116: 22.3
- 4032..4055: 23.7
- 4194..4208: 22.9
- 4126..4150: 26.9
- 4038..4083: 23.2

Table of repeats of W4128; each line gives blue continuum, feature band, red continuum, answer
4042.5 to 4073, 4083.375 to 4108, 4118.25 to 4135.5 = 1.0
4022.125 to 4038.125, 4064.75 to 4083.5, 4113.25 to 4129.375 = 1.2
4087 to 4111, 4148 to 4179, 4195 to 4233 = -2.5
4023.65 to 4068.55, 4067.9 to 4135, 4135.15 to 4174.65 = 1.4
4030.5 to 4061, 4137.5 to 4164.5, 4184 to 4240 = -2.7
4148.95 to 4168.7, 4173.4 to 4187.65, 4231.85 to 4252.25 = 1.1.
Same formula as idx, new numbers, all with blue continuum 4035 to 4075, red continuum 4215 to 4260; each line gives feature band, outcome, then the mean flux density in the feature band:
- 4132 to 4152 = -2.65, 27.2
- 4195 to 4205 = 1.15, 21.8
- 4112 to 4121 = -0.73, 25.6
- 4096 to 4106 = 1.31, 20.5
